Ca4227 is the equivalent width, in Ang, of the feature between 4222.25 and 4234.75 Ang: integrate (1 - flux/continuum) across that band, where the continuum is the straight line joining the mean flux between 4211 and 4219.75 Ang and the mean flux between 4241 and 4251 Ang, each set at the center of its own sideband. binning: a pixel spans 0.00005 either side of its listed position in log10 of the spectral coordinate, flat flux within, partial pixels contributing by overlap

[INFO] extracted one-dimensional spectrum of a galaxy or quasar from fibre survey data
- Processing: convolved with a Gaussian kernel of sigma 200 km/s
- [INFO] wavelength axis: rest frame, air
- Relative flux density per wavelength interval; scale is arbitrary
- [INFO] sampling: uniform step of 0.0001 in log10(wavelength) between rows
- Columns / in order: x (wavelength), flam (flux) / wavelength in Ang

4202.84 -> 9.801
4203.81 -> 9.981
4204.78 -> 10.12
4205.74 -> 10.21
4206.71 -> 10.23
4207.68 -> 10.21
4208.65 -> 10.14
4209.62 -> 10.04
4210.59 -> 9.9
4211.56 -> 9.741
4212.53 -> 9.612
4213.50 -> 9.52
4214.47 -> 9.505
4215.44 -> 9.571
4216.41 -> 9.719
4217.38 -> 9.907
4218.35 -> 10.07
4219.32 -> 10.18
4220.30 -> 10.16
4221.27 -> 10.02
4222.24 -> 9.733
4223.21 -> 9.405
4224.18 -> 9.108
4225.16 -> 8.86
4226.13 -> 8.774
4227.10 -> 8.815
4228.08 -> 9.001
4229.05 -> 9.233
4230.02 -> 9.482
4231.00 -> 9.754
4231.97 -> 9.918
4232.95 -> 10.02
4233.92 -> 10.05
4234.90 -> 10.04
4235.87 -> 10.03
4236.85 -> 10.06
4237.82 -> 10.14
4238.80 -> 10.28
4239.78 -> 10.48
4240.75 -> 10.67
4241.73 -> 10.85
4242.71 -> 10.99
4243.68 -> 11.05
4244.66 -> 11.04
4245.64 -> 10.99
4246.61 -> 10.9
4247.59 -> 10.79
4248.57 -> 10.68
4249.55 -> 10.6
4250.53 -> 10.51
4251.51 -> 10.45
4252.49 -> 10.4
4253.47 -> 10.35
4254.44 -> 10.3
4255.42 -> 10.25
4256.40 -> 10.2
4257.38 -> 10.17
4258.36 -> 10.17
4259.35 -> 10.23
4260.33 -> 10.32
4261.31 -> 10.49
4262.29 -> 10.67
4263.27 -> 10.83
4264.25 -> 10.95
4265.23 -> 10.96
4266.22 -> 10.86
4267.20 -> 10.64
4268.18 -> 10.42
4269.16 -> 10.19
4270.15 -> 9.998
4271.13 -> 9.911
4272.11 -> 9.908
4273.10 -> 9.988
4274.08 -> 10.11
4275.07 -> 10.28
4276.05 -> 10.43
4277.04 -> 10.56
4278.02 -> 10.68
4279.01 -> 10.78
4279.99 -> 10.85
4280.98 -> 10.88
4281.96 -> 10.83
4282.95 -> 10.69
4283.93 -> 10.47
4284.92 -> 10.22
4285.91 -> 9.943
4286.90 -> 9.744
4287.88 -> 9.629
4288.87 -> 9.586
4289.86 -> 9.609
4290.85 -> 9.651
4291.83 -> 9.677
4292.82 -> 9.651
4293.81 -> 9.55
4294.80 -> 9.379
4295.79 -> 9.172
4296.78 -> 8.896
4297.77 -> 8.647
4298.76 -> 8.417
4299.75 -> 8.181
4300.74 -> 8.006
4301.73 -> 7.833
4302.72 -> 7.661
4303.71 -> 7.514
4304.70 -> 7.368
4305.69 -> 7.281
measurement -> 1.0 Ang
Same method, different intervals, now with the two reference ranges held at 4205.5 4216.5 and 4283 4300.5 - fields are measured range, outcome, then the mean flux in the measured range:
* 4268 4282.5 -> -1.3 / 10.4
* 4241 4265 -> -2.4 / 10.6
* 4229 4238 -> -0.1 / 9.9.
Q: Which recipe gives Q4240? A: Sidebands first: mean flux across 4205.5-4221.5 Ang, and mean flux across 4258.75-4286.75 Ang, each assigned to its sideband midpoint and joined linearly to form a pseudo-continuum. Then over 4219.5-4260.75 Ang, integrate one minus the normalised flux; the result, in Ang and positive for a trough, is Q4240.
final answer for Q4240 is 0.1 Ang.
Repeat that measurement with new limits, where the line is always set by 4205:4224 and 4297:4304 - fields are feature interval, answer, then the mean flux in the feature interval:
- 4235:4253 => -2.6 Ang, 10.6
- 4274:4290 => -3.5 Ang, 10.3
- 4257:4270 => -2.4 Ang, 10.5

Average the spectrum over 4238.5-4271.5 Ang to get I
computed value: 10.6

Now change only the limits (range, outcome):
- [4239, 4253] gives 10.7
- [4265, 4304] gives 9.76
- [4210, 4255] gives 10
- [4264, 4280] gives 10.4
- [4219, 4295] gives 10.2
